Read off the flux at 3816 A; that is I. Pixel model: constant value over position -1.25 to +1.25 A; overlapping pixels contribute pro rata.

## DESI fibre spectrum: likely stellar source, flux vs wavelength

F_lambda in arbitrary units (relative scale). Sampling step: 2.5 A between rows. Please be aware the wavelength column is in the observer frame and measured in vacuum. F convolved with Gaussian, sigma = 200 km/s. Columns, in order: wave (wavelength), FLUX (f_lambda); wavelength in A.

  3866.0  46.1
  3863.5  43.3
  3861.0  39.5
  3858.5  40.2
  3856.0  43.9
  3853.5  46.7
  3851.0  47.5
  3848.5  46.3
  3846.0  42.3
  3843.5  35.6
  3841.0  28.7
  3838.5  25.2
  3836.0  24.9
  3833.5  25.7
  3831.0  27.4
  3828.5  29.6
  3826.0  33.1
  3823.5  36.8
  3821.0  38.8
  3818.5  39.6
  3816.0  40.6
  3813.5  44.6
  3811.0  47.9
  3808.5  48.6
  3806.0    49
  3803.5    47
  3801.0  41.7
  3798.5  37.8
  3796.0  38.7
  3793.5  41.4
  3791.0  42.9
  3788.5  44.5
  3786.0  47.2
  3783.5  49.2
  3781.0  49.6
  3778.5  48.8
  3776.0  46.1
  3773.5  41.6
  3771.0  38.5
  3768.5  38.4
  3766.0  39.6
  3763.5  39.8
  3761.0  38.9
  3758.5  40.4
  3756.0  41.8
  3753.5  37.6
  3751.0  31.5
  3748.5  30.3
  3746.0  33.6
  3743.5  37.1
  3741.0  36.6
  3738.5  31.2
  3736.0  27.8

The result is 40.6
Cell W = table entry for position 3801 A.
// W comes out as 41.7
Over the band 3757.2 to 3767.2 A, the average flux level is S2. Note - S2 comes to 39.7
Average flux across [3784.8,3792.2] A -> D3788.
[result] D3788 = 44.9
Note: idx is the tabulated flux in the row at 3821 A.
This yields 38.8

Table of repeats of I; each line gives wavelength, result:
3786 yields 47.2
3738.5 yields 31.2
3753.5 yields 37.6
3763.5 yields 39.8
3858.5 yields 40.2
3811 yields 47.9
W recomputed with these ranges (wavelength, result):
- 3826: 33.1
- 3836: 24.9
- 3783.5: 49.2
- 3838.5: 25.2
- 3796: 38.7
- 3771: 38.5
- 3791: 42.9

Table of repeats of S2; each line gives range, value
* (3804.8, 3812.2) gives 48.5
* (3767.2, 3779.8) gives 42.7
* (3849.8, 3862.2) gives 43.6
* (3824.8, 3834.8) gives 28.9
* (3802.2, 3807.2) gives 47.9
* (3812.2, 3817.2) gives 42.7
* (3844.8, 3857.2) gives 45.4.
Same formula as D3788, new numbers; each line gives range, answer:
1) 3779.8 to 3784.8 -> 49.4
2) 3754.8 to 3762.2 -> 40.4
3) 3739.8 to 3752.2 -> 33.8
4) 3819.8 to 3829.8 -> 34.5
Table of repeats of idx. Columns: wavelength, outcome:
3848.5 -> 46.3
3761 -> 38.9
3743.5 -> 37.1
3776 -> 46.1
